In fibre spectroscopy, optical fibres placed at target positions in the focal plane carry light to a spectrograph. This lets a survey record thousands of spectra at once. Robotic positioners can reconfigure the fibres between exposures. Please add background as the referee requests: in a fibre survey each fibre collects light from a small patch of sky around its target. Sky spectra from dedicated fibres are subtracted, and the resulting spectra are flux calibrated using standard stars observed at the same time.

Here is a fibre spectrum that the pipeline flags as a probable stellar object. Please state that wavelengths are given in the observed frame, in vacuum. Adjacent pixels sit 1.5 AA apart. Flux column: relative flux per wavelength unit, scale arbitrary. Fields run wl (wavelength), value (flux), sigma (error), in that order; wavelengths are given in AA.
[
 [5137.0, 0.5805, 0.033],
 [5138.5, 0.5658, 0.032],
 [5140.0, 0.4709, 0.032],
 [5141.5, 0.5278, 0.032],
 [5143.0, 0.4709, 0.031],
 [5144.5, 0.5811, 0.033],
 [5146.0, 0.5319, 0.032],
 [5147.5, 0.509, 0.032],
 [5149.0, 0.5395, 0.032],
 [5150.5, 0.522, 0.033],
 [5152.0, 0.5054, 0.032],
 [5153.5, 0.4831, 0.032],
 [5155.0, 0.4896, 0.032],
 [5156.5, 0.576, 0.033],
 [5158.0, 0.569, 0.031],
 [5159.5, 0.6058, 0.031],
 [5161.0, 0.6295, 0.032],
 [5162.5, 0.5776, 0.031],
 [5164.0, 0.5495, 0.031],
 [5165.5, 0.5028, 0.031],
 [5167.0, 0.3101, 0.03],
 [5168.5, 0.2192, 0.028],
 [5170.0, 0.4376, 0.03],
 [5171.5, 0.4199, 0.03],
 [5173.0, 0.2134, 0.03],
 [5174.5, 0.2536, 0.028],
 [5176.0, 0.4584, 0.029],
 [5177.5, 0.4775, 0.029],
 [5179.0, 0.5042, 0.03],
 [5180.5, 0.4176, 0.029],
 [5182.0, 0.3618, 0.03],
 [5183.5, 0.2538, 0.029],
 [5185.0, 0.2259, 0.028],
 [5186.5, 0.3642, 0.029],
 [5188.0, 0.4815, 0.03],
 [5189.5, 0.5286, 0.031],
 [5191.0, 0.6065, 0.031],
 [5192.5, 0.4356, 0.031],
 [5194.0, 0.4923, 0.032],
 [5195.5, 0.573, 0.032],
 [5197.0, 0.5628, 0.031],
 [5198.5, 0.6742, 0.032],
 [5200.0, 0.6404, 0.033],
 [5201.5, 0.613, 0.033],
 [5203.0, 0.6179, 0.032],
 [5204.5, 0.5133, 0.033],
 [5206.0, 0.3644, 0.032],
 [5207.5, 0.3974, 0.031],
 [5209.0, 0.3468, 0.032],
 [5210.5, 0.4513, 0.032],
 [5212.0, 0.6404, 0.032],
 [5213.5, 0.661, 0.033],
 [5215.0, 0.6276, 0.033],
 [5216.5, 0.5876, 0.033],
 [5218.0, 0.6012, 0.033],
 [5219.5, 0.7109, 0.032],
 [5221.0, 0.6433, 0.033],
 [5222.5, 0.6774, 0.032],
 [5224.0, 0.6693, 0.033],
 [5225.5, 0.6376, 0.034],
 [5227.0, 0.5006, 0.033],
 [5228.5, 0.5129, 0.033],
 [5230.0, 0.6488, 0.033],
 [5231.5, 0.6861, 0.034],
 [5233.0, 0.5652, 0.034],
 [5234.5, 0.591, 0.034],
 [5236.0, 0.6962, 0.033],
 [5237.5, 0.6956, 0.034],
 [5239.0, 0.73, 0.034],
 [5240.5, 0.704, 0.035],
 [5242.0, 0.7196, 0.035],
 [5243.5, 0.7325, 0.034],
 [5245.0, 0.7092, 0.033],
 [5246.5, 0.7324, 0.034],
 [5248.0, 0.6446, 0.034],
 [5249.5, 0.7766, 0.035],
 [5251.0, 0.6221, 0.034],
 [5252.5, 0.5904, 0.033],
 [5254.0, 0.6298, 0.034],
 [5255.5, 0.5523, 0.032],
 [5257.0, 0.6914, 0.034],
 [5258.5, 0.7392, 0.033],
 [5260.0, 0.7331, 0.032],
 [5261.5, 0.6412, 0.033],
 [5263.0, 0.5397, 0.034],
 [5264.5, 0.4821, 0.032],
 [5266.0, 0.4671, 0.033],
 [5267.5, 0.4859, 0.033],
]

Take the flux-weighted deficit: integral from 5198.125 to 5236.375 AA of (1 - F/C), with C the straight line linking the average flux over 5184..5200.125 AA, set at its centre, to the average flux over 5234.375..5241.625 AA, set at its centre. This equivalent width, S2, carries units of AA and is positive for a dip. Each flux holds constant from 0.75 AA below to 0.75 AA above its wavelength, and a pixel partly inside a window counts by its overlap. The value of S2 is 1.2 AA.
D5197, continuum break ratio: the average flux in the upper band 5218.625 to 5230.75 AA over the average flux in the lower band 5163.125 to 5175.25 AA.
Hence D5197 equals 1.7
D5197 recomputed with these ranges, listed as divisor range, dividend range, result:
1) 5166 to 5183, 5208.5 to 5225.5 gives 1.64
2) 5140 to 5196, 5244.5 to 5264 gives 1.42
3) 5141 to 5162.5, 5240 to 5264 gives 1.24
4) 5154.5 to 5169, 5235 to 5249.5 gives 1.40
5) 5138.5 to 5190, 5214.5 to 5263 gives 1.43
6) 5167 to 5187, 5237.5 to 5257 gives 1.93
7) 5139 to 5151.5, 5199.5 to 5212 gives 0.96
